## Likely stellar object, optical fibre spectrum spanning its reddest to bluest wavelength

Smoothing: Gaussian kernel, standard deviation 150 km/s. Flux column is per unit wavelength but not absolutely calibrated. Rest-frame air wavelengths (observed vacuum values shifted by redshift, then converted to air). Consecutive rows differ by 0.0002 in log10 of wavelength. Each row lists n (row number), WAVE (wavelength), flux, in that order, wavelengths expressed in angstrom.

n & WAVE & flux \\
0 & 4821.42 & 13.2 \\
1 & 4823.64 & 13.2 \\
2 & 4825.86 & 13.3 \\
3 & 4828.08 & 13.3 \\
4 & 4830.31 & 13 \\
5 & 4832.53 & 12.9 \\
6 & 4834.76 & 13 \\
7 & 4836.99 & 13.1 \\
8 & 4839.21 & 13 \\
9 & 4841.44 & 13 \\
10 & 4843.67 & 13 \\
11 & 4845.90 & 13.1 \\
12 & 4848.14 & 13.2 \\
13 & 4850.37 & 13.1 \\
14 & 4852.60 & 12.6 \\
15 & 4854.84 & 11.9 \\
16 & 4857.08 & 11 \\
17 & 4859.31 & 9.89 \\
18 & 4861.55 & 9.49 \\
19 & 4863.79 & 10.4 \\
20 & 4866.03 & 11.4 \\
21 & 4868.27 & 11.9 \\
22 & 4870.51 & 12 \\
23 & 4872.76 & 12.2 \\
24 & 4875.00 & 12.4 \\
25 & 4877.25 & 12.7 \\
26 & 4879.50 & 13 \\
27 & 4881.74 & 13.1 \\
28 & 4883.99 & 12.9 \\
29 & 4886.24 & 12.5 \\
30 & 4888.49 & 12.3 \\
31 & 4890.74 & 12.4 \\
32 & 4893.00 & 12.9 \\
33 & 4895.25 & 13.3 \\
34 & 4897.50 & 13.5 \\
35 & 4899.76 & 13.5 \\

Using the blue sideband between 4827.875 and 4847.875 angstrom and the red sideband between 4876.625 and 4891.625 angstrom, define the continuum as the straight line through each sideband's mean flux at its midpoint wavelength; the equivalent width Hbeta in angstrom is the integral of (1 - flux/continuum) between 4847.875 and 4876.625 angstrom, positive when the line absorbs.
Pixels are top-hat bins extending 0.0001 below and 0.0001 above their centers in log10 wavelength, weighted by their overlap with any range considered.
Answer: 2.8 angstrom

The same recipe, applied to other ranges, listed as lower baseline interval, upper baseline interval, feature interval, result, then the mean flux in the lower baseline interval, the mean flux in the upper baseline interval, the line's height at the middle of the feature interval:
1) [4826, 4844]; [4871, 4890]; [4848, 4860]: 0.9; 13.1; 12.6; 12.9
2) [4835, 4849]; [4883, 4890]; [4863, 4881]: 0.9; 13.1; 12.6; 12.7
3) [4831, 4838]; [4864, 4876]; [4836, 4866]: 1.1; 13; 11.9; 12.5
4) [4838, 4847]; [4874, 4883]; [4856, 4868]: 2.2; 13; 12.8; 12.9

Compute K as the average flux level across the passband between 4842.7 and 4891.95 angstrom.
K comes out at 12.1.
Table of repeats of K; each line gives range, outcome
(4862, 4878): 11.7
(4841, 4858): 12.6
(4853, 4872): 11.1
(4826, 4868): 12.3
